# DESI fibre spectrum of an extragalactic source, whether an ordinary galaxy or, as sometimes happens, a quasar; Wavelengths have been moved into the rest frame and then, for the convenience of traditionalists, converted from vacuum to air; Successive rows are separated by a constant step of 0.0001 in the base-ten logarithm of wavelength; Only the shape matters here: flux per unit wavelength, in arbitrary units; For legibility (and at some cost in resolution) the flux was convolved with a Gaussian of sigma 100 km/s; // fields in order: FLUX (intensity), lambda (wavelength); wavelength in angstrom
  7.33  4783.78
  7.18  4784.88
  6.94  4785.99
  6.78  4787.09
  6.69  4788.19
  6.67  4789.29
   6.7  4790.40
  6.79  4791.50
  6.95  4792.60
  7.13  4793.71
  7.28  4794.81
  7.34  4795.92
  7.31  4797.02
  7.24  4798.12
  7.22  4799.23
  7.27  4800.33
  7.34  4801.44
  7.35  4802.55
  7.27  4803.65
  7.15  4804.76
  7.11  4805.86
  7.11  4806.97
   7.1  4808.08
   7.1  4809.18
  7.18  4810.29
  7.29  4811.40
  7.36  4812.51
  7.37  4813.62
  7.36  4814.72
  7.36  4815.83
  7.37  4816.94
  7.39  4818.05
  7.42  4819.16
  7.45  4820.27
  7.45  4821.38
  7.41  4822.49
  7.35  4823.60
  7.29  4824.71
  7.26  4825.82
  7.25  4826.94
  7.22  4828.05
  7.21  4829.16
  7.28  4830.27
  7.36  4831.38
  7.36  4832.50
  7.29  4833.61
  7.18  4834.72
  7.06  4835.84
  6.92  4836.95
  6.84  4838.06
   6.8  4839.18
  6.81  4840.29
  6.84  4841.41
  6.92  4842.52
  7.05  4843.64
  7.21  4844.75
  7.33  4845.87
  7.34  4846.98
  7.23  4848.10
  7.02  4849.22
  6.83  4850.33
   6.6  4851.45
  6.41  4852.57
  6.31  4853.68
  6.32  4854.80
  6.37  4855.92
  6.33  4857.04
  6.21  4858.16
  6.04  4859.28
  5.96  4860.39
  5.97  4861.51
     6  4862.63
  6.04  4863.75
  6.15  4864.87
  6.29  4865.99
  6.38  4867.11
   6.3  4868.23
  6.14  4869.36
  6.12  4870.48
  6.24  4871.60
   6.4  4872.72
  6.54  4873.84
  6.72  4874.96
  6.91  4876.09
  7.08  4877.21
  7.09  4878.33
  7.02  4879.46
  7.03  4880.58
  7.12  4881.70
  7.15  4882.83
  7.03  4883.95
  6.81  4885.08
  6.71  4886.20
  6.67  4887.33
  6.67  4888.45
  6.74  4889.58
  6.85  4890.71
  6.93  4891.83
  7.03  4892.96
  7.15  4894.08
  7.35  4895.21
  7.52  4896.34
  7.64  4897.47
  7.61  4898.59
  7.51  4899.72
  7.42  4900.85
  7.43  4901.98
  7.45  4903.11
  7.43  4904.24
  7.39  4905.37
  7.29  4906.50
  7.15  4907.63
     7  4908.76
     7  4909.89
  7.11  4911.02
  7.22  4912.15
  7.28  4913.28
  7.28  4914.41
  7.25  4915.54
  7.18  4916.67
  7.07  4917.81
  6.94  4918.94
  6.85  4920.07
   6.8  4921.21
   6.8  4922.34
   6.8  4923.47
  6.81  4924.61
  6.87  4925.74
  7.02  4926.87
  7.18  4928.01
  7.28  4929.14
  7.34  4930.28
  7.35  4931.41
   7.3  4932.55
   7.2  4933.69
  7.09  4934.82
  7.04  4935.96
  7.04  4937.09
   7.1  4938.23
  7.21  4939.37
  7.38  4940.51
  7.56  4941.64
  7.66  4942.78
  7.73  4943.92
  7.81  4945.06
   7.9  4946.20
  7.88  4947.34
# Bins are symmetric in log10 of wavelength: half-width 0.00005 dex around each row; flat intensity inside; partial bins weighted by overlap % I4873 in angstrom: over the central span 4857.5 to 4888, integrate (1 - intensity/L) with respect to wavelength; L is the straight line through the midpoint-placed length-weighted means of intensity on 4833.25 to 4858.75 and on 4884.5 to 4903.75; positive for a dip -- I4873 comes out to 2.1 angstrom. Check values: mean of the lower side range 6.83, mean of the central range 6.52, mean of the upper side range 7.15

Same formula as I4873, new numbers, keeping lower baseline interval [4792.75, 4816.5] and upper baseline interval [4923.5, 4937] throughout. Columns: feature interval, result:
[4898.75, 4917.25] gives -0.4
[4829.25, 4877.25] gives 3.6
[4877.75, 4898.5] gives 0.3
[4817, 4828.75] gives -0.2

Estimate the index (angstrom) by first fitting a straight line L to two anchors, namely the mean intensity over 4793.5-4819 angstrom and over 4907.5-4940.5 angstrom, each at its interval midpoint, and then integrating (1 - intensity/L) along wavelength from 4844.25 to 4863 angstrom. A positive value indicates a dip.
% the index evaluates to 1.7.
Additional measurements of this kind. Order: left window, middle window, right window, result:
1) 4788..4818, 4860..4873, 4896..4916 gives 2.0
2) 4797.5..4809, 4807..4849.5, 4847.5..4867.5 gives -2.4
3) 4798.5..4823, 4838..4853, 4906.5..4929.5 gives 0.5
